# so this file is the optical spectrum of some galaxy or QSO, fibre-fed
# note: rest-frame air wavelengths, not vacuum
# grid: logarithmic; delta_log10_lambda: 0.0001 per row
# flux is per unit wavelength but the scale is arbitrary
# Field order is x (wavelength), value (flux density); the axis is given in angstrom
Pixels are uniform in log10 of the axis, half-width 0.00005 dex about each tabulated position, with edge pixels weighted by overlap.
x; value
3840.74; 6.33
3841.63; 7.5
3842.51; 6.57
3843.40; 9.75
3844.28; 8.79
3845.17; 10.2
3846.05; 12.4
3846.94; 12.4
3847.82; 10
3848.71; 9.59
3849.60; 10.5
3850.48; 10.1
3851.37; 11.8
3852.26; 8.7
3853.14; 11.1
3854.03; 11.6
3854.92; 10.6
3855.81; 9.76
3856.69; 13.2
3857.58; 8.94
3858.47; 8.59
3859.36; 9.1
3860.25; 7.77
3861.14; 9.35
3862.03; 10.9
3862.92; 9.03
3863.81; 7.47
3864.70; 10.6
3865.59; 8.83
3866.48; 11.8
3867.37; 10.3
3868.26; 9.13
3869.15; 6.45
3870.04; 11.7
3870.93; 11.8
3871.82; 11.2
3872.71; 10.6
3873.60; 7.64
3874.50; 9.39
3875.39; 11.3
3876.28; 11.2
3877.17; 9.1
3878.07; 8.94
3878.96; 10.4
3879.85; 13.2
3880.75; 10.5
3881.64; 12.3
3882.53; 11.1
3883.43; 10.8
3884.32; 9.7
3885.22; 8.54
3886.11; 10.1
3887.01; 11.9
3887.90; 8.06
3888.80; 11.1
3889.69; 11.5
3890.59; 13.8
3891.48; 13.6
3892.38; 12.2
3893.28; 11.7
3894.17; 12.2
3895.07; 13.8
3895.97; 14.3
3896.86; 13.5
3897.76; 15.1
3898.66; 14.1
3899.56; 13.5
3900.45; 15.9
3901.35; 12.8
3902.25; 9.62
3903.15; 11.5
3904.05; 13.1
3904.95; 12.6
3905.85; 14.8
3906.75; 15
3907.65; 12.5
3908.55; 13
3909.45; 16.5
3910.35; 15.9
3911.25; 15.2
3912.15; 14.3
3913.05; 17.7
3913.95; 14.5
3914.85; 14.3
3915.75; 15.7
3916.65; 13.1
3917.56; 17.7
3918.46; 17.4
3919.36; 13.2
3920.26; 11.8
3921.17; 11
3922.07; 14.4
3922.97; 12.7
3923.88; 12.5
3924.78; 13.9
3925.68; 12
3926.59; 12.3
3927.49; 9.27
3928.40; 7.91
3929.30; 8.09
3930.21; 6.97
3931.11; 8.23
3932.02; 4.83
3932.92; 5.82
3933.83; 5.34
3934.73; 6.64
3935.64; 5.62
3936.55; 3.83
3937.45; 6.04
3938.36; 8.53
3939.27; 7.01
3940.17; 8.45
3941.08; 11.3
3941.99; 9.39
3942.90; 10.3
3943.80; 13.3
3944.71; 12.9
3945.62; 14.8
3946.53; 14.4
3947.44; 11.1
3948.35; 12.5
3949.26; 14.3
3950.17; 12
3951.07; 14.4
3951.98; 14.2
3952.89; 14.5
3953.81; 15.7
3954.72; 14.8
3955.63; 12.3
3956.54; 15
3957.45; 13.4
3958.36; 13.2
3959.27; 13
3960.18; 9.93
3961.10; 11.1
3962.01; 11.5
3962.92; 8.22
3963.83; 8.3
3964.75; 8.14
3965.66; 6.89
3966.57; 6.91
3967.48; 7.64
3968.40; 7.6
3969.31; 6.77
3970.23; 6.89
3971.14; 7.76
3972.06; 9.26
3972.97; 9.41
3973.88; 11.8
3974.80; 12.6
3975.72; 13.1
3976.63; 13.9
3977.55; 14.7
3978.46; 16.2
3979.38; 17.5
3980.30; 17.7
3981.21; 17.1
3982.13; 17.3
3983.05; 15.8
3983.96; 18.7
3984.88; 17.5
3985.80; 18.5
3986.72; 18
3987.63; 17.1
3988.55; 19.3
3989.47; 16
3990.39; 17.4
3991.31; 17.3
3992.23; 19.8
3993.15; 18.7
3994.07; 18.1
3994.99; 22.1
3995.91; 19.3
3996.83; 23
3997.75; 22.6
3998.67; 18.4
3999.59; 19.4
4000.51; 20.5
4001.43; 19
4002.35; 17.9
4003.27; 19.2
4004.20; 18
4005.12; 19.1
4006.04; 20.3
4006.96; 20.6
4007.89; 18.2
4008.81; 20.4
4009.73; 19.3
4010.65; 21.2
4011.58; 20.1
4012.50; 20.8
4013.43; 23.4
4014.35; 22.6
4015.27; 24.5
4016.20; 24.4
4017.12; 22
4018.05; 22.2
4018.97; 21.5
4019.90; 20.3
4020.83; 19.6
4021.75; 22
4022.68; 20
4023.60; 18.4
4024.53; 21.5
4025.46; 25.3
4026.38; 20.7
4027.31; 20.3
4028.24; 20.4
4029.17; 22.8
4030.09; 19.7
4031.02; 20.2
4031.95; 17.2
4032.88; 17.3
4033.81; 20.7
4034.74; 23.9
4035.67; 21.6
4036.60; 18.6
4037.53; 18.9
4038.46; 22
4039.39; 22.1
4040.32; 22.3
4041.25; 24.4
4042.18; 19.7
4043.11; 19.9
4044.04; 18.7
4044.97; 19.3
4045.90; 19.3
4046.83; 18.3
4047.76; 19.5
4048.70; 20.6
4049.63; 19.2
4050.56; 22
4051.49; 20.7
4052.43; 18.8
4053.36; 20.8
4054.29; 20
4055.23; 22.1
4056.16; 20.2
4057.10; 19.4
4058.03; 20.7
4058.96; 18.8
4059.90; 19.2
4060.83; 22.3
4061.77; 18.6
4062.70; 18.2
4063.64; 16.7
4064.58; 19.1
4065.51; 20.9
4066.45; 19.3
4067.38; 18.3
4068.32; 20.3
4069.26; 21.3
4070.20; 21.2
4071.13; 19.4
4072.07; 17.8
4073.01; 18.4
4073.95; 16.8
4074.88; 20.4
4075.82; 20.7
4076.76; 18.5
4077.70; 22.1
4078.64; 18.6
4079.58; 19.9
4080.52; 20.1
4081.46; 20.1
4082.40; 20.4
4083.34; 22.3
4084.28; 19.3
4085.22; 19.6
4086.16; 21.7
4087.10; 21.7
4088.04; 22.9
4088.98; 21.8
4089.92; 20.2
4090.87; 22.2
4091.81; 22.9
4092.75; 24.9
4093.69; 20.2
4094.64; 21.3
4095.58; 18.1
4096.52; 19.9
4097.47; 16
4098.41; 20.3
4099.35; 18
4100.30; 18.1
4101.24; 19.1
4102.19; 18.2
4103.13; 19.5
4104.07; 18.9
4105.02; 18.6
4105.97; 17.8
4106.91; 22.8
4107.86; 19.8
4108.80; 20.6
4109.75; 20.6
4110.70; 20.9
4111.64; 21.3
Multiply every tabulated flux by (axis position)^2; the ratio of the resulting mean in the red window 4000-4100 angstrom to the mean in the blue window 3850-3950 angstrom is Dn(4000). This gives 1.9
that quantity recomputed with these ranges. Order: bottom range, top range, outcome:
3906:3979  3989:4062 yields 1.85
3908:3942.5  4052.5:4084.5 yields 1.91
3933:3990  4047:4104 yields 1.75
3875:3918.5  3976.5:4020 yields 1.59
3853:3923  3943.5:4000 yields 1.25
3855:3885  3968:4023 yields 1.90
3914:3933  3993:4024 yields 1.83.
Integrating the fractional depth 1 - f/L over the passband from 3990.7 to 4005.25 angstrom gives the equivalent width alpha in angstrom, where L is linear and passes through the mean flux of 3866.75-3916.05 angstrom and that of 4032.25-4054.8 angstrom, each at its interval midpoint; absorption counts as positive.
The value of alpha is -1.3 angstrom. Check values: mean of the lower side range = 12.2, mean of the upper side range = 20.3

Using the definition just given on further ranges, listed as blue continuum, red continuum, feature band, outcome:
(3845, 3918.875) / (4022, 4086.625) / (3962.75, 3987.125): 5.9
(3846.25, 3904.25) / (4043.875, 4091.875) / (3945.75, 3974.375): 7.2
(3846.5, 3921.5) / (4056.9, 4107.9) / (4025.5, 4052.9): -3.5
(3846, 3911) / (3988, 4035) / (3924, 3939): 7.0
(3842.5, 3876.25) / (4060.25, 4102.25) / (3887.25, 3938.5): 1.3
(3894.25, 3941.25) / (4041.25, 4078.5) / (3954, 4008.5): 1.4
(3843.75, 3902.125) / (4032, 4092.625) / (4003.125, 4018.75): -2.9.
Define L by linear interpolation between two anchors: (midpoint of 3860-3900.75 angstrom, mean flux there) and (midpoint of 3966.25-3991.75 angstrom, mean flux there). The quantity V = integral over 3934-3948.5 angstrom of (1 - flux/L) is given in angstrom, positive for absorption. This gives 3.67 angstrom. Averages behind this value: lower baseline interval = 11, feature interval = 9.62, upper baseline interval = 14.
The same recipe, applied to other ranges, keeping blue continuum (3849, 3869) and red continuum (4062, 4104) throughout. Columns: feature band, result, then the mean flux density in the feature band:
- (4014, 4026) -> -3.35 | 21.9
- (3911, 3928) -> -1.65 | 13.8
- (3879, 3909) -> -2.18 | 12.3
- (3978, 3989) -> -1.48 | 17.6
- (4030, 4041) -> -1.66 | 20.5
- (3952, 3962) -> 0.71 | 13.2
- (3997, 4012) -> -3.02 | 19.7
